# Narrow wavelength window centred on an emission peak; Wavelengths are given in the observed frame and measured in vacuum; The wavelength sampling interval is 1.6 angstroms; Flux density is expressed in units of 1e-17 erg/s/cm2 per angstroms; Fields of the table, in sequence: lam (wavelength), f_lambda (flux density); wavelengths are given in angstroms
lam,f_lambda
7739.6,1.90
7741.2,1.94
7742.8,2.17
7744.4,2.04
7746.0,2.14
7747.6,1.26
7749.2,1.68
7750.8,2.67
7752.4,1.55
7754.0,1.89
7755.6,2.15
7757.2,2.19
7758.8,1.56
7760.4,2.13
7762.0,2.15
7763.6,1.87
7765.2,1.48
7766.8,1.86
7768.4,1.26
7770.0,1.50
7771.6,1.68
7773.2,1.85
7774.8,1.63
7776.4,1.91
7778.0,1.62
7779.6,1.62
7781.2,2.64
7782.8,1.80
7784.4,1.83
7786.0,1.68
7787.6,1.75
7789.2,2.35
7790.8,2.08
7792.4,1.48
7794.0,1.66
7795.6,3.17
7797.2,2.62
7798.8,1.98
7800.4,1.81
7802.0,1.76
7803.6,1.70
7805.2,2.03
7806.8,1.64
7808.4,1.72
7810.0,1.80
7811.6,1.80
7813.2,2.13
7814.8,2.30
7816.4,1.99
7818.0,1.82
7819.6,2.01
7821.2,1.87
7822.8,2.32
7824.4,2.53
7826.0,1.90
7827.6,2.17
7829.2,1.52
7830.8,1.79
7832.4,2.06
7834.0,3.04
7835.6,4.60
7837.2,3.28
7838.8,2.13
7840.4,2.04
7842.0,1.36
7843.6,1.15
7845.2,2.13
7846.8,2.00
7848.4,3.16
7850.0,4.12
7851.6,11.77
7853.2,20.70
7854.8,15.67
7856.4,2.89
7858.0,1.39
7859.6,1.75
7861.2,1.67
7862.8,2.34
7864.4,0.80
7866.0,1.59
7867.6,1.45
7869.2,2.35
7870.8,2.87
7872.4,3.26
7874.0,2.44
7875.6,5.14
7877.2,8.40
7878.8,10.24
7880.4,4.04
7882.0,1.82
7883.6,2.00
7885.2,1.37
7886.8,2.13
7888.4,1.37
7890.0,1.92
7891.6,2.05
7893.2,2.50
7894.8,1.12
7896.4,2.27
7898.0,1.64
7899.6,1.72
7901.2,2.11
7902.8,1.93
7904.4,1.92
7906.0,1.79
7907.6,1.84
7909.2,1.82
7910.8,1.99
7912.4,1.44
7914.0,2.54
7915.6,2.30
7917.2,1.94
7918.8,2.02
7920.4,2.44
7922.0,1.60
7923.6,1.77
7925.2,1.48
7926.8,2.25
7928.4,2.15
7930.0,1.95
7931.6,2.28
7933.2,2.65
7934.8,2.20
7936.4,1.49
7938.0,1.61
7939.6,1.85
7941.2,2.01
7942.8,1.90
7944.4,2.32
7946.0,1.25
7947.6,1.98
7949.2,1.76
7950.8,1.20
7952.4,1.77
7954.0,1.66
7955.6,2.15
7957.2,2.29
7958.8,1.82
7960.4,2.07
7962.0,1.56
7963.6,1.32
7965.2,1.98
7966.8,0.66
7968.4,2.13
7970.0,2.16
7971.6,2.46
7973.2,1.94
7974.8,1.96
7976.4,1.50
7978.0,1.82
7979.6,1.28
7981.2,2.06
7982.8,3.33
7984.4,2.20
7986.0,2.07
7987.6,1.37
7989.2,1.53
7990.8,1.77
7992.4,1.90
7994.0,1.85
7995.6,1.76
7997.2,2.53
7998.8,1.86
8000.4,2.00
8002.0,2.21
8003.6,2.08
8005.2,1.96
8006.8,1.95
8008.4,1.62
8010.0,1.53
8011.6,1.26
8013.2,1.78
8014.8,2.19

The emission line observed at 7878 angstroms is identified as [N II] 6583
